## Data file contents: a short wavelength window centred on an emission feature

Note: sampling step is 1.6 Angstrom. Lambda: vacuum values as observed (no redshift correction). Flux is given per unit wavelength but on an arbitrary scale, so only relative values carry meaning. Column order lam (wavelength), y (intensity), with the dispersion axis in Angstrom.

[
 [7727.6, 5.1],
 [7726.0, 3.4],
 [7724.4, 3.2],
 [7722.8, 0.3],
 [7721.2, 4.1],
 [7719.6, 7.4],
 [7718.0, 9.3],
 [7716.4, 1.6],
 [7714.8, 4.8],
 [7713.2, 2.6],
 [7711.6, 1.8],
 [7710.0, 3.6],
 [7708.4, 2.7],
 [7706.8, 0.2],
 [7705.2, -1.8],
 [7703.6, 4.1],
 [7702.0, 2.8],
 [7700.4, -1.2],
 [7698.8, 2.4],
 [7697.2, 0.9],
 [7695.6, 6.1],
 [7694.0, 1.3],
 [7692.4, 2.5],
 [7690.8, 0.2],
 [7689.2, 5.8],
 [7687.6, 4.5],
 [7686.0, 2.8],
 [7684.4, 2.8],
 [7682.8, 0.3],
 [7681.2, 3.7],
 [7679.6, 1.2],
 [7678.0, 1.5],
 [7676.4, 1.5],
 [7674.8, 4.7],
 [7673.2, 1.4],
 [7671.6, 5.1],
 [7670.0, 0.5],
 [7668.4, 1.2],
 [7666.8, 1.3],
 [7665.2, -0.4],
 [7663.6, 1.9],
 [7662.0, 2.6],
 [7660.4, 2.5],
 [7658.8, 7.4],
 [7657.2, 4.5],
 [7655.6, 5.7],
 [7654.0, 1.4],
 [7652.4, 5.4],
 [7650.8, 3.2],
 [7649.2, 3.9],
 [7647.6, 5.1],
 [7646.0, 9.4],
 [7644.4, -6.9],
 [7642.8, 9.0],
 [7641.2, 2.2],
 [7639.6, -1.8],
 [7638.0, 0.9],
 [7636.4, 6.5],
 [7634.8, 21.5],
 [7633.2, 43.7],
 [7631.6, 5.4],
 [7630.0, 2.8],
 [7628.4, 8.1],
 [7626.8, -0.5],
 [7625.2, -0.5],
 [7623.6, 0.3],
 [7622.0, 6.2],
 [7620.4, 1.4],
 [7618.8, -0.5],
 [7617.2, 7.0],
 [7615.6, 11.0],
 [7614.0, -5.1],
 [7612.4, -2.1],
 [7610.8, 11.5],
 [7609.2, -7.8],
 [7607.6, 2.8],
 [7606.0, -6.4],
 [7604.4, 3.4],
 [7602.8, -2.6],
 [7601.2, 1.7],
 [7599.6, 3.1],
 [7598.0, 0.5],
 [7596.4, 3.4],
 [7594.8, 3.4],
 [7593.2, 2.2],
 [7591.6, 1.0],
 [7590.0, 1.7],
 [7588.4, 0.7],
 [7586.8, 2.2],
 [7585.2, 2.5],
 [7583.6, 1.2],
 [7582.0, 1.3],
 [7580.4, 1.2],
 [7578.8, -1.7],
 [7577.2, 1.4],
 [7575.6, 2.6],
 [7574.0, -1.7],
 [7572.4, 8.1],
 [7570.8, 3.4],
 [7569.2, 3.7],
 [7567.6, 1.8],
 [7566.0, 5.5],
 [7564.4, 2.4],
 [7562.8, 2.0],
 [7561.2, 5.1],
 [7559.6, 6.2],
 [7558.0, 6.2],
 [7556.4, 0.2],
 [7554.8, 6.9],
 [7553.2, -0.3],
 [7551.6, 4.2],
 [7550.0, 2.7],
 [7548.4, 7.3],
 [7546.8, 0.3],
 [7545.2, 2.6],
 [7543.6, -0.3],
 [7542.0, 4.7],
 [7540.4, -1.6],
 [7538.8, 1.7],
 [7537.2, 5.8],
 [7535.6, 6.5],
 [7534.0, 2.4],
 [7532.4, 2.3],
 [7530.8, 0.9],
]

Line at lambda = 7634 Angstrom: Halpha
